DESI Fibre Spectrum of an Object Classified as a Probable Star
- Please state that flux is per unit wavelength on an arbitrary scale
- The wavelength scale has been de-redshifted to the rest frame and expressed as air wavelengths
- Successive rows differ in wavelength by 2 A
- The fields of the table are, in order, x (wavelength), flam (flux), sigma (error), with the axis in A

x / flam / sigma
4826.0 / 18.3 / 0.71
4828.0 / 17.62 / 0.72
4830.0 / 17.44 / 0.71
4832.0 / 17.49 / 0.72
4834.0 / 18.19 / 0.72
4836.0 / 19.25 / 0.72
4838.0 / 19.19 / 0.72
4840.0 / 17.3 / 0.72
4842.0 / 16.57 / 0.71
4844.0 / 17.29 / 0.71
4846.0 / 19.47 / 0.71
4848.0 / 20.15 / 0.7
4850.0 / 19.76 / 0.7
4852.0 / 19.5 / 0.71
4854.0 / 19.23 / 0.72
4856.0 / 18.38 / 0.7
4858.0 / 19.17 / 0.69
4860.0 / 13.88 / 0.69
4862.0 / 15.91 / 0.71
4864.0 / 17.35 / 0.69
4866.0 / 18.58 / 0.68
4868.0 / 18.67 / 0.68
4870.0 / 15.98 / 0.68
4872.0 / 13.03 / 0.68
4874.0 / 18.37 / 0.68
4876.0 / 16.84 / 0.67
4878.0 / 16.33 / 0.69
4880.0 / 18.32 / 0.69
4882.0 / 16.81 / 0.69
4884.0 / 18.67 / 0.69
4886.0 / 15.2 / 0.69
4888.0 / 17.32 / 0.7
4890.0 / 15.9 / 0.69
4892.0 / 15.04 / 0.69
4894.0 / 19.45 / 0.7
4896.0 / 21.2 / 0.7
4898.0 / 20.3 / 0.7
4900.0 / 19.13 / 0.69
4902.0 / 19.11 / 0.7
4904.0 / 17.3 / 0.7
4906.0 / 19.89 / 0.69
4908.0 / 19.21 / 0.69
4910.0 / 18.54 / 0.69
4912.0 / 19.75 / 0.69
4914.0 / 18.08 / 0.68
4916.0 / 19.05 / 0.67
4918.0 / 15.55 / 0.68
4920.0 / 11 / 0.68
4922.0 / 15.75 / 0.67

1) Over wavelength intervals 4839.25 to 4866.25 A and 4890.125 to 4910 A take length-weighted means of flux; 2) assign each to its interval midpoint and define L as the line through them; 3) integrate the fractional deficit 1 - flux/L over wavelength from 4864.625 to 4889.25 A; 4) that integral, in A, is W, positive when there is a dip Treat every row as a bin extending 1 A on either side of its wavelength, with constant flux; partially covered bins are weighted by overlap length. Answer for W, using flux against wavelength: 1.9 A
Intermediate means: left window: 18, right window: 18.8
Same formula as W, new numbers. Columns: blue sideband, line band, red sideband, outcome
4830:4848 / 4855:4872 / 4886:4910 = 1.2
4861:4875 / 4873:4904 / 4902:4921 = -1.1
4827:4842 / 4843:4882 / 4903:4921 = 0.4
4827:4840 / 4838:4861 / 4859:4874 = -1.4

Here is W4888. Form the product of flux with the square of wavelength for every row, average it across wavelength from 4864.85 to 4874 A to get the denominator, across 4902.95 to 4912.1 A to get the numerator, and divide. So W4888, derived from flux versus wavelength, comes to 1.14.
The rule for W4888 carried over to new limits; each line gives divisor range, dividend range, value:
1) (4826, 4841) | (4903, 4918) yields 1.06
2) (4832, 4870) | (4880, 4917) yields 1.03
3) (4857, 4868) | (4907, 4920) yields 1.06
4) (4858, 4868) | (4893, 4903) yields 1.19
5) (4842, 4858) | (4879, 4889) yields 0.92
